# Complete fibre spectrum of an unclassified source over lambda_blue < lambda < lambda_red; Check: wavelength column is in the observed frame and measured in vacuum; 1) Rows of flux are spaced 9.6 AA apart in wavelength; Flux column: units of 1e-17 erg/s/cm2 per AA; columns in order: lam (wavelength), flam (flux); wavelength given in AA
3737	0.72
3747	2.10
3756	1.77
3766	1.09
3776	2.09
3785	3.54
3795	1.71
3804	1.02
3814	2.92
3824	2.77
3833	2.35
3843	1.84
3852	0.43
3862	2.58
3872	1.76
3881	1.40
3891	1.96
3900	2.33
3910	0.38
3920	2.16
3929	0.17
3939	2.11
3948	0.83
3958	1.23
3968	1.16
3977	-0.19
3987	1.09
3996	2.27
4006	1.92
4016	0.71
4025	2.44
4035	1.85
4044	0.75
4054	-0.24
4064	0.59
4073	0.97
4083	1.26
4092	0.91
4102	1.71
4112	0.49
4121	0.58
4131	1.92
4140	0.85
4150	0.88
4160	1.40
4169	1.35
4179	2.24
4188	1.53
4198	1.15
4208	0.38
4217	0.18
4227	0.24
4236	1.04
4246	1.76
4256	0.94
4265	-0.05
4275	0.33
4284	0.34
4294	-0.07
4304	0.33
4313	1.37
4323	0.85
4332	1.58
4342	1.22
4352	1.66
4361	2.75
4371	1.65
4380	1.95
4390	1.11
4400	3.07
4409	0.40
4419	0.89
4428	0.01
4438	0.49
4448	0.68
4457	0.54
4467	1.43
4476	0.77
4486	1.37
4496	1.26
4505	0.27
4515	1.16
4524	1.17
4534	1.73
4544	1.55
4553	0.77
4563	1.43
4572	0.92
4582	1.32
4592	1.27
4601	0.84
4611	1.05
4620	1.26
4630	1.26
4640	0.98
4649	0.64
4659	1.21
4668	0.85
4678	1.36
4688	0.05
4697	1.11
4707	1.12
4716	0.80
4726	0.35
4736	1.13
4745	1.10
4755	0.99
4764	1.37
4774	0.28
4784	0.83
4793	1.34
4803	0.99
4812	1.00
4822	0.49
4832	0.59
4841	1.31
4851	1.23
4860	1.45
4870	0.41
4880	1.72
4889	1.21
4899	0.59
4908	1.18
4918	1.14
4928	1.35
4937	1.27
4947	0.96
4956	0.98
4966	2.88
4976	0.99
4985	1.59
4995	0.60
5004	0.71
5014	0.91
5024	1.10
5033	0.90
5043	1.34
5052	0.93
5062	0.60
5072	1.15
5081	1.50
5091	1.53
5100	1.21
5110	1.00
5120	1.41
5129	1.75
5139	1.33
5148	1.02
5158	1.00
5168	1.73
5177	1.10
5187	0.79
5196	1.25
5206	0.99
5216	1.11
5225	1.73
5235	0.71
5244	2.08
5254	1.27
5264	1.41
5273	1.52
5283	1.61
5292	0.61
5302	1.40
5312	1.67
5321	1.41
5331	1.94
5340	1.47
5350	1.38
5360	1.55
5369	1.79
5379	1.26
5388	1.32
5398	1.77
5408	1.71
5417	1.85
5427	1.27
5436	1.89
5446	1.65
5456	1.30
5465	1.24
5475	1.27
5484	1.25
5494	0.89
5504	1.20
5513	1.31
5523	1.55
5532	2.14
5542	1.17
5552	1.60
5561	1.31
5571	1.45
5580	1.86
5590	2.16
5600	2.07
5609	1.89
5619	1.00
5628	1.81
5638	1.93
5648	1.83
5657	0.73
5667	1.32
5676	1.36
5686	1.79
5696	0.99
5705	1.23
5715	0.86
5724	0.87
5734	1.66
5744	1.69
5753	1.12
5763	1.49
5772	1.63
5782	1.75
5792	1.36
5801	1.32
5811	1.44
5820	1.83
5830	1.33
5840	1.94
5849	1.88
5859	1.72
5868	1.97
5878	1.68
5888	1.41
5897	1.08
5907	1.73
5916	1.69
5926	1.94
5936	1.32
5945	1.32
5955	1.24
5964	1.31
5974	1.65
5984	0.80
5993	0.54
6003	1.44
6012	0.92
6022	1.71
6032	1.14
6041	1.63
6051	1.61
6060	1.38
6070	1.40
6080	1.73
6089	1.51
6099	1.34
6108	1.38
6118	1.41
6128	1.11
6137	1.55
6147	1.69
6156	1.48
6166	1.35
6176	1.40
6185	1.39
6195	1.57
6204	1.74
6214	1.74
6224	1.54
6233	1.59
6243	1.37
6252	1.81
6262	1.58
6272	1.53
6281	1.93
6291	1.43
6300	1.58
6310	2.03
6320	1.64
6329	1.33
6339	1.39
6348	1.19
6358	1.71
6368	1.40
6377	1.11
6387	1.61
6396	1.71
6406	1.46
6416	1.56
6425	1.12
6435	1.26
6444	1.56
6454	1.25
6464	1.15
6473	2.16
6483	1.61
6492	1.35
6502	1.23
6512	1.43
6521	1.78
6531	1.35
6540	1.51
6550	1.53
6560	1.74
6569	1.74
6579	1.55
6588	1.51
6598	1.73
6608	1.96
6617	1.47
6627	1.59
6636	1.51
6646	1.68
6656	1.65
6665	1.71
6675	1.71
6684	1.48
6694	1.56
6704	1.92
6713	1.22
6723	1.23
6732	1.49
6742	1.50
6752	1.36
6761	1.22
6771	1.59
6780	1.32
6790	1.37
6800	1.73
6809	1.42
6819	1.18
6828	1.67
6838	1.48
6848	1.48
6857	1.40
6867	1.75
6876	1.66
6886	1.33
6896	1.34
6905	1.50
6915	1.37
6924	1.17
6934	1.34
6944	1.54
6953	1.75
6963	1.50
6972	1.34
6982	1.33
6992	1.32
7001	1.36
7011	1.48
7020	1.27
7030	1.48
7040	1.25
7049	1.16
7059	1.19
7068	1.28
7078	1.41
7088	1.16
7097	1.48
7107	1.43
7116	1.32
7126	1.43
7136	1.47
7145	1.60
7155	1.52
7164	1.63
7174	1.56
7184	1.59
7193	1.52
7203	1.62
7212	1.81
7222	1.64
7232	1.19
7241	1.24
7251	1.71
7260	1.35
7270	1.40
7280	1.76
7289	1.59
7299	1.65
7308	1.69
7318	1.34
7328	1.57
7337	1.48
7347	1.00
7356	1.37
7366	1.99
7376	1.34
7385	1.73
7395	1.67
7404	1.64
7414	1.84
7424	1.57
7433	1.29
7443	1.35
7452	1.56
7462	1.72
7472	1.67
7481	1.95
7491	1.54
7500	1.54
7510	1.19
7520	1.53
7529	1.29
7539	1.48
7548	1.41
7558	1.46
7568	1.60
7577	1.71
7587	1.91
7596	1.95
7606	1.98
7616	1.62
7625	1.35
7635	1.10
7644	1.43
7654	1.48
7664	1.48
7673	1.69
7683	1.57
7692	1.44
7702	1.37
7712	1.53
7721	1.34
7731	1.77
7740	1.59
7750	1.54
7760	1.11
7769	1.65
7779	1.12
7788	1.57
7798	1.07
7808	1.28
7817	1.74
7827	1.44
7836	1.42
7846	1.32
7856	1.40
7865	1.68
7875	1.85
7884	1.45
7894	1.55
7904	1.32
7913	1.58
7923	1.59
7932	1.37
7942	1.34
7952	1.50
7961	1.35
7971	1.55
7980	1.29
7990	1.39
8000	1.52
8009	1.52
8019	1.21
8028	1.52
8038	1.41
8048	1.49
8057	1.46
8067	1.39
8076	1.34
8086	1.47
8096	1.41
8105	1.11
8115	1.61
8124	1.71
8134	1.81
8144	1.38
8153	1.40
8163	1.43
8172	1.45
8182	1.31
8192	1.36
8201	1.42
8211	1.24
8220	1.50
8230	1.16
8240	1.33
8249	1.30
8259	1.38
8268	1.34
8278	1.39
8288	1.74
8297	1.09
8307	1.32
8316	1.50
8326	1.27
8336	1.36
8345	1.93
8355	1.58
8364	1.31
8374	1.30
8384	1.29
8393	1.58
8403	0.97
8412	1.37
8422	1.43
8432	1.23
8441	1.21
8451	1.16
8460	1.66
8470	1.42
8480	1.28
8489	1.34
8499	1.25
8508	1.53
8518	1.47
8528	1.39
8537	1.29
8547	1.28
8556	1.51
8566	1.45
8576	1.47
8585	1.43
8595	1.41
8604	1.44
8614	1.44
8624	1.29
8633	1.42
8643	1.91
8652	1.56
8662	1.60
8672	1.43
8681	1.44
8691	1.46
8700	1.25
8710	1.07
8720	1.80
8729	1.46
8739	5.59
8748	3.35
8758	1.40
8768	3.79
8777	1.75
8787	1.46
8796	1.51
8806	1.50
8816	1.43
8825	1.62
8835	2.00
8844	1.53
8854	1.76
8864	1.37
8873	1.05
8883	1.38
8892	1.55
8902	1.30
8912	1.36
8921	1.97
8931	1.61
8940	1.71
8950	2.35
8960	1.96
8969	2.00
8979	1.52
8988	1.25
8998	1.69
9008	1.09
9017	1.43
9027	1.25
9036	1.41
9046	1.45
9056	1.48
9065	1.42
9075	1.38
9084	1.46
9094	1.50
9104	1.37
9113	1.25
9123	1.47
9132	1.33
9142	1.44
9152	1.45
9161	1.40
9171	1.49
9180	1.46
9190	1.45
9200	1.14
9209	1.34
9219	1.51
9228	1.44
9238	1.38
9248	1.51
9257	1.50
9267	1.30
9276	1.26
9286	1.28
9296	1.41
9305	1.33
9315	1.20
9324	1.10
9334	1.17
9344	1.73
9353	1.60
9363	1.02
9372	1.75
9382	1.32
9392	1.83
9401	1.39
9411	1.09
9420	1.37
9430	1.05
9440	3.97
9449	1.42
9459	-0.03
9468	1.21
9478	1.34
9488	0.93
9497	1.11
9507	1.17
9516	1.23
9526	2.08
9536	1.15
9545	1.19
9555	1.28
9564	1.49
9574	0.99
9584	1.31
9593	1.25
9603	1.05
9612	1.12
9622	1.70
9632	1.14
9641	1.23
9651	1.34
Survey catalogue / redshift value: 0.332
